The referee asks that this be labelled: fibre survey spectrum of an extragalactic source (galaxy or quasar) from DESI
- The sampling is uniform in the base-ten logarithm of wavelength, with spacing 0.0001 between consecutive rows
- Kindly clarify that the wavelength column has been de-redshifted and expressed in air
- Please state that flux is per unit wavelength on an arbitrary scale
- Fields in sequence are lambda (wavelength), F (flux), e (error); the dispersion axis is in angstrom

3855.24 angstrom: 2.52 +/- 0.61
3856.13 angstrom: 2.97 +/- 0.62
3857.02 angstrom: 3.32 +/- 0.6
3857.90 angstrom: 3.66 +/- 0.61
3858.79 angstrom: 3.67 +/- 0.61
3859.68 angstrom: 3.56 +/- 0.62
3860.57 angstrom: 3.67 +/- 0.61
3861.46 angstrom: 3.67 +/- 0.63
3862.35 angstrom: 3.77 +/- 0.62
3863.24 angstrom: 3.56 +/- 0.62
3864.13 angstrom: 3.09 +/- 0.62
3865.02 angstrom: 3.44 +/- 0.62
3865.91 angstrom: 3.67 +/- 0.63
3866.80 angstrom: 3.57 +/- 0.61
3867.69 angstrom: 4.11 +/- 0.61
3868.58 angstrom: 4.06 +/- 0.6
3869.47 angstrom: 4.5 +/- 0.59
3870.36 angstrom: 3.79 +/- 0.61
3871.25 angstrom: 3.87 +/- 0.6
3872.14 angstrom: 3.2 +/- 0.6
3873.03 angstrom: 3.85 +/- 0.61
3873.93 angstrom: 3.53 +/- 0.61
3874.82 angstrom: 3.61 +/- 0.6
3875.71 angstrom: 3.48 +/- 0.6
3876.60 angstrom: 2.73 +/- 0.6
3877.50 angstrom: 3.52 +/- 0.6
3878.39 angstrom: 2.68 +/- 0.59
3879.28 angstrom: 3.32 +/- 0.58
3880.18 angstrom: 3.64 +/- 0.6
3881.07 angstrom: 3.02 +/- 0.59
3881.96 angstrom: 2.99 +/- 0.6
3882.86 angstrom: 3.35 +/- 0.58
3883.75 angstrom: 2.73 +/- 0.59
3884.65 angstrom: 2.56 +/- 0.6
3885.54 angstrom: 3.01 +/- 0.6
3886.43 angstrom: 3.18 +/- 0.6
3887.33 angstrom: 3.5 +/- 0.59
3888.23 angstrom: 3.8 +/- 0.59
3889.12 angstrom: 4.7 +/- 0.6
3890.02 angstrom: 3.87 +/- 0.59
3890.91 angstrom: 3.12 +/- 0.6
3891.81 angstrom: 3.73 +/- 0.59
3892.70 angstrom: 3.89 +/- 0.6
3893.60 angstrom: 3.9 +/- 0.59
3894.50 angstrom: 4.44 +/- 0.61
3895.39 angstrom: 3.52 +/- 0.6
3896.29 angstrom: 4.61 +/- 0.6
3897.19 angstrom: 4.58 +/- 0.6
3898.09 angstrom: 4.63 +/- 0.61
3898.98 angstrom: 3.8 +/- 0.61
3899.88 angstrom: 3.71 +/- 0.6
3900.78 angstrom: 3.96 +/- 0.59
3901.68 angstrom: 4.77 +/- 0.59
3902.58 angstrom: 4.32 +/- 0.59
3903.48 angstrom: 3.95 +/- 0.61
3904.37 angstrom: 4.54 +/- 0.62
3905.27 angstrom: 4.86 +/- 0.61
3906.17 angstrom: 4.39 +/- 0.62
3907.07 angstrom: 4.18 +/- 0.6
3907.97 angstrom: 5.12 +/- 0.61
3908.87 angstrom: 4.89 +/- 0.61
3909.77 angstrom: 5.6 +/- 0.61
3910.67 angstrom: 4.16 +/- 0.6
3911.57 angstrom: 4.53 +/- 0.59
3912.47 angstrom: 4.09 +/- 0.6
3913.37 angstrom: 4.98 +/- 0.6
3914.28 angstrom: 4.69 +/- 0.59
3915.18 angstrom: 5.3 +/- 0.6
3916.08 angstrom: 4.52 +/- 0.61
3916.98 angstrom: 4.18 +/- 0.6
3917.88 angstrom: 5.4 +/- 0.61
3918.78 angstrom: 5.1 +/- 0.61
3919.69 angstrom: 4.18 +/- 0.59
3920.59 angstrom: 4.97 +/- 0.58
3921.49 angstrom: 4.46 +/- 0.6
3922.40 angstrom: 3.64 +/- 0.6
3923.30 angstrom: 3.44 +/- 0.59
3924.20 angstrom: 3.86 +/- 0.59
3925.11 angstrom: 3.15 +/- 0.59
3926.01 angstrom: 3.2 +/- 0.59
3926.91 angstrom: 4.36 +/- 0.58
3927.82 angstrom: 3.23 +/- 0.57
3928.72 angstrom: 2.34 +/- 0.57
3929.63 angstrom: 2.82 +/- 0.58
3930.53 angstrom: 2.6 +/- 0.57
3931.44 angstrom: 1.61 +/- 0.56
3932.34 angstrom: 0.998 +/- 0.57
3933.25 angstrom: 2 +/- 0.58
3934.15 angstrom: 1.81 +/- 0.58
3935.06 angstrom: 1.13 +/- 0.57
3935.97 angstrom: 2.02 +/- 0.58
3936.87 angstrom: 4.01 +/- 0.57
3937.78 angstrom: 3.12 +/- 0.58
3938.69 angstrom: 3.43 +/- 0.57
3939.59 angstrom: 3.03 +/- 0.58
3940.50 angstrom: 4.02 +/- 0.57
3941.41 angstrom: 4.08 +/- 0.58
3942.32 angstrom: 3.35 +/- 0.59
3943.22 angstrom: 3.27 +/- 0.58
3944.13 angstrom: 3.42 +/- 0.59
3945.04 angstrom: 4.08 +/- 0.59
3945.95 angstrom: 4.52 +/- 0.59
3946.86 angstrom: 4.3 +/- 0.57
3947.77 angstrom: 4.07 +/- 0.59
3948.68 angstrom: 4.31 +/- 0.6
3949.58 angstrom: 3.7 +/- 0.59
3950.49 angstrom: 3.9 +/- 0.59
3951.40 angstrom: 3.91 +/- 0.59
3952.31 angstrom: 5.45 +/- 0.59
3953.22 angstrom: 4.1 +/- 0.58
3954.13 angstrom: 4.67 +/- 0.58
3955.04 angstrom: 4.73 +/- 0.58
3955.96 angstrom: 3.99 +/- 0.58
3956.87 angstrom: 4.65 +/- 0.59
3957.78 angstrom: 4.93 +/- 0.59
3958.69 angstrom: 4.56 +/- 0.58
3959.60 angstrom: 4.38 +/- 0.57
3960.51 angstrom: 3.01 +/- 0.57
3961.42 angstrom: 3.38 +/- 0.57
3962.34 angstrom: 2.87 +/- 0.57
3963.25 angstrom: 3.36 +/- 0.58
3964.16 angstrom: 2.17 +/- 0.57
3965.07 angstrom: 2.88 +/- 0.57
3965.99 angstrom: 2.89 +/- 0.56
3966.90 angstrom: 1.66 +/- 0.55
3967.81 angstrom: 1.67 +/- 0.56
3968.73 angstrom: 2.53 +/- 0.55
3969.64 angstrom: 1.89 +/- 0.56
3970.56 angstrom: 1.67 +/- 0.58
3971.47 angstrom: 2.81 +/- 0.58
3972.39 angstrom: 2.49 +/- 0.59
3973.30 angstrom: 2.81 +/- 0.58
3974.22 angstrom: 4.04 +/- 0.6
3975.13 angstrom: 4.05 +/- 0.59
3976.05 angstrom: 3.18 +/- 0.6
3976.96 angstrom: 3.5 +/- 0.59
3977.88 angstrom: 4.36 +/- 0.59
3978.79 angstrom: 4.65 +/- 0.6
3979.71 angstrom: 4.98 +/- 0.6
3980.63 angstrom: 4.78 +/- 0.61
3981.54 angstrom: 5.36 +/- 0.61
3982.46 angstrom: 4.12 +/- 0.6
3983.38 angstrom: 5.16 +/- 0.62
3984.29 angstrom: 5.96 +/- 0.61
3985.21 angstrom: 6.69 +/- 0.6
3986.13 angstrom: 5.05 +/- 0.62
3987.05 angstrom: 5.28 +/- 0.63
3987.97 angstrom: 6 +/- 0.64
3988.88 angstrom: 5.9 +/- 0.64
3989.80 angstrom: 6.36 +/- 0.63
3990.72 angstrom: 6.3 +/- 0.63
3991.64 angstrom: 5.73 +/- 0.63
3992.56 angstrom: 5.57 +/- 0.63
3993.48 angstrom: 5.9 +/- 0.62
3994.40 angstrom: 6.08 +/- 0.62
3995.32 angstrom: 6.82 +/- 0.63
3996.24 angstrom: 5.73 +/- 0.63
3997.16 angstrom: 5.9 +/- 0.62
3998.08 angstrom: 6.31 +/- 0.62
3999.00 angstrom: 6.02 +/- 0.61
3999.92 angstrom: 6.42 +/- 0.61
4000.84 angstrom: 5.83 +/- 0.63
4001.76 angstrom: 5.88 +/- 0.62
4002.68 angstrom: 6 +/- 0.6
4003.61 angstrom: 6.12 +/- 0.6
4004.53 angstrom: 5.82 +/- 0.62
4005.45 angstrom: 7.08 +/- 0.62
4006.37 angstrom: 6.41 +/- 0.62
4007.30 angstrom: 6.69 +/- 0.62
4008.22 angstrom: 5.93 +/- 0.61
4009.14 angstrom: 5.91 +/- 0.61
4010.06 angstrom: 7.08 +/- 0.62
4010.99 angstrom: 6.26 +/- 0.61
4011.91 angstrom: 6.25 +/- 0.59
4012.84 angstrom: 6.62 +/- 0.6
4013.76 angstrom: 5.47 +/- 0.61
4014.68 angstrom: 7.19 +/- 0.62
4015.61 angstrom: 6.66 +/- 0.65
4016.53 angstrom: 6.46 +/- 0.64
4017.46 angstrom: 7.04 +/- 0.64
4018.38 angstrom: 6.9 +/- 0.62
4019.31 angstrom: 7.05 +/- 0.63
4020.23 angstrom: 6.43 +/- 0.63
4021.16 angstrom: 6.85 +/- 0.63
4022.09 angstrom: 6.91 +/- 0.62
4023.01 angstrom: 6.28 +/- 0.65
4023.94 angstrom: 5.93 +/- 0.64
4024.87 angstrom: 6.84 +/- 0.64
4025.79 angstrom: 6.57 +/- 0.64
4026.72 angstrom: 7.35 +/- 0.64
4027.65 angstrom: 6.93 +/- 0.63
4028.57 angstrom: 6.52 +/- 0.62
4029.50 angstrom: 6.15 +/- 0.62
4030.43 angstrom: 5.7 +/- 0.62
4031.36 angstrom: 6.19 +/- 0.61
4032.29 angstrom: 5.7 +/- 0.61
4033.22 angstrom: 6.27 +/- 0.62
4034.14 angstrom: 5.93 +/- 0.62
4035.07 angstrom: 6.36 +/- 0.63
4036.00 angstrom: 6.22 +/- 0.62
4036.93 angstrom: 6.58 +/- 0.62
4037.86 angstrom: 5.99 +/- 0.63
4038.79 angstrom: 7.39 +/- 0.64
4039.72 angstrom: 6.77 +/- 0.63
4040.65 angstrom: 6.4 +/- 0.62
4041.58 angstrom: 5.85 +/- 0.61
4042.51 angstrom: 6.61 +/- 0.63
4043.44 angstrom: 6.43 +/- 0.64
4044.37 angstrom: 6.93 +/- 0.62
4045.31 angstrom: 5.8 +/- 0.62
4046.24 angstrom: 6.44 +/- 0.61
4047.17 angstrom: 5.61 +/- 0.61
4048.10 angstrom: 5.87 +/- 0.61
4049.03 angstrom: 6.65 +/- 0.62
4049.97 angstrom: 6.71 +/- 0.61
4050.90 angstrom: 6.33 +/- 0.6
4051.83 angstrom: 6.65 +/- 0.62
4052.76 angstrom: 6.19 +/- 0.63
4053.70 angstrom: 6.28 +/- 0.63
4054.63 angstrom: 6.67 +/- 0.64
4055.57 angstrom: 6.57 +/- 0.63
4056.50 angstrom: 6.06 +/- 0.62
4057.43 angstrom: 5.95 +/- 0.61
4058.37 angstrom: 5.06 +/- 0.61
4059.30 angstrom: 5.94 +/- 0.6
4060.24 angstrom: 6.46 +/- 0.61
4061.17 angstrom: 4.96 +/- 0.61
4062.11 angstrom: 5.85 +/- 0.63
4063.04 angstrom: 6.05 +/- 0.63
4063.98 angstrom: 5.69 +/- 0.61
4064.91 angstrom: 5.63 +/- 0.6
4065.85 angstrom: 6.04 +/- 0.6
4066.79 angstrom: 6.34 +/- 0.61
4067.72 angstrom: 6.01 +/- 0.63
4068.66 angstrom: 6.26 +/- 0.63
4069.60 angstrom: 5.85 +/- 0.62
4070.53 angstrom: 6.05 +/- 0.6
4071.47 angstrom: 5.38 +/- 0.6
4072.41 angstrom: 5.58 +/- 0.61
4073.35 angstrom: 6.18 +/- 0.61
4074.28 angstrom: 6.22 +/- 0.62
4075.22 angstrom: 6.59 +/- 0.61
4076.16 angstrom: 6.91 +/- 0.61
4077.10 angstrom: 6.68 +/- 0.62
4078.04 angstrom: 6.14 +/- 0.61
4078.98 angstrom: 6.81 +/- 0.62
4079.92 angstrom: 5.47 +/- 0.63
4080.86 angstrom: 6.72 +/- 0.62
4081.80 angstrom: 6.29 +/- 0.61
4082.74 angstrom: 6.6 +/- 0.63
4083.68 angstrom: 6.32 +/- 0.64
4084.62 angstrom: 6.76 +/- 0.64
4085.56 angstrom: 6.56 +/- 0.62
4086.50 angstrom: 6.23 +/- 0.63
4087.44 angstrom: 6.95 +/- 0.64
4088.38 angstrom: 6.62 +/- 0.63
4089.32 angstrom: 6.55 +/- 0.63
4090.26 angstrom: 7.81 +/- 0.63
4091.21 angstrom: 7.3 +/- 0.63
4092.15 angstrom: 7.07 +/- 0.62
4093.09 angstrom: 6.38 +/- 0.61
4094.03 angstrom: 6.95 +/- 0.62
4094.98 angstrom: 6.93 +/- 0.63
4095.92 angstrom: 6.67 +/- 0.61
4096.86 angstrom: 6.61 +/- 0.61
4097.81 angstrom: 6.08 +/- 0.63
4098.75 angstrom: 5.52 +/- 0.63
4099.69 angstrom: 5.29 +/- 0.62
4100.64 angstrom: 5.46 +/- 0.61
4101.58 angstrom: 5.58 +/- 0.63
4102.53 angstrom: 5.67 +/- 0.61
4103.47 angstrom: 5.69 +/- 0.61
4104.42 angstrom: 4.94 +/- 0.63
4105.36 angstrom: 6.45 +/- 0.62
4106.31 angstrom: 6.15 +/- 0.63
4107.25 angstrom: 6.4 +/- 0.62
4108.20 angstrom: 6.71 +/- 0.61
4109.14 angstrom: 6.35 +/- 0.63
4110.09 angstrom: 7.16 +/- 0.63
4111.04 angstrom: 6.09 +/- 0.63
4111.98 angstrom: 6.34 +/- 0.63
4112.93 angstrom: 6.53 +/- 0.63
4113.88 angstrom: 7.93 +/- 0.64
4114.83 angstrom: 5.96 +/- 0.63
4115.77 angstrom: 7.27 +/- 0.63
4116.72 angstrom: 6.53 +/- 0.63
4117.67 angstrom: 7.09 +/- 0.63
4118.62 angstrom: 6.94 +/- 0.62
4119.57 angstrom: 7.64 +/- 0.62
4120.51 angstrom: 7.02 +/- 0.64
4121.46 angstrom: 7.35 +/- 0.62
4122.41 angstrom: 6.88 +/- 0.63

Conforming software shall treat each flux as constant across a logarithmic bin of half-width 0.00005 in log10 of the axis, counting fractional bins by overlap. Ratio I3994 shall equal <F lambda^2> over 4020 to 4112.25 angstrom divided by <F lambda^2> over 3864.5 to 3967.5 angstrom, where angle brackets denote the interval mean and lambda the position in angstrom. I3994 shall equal 1.81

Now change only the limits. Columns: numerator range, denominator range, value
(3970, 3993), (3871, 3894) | 1.44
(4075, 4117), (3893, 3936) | 1.81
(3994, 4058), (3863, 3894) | 1.96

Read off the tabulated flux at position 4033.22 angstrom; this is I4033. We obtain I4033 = 6.27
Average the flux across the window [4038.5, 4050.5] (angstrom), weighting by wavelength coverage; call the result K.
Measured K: 6.4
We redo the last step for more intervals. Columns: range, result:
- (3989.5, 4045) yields 6.36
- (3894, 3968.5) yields 3.81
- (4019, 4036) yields 6.43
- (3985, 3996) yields 5.95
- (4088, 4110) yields 6.32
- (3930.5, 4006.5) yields 4.24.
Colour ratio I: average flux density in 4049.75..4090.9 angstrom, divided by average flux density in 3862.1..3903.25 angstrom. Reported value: 1.7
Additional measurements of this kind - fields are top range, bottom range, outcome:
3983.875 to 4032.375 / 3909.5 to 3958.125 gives 1.66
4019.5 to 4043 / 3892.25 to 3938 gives 1.66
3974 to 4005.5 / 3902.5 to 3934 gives 1.39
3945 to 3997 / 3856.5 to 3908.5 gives 1.15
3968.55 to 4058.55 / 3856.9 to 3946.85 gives 1.58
